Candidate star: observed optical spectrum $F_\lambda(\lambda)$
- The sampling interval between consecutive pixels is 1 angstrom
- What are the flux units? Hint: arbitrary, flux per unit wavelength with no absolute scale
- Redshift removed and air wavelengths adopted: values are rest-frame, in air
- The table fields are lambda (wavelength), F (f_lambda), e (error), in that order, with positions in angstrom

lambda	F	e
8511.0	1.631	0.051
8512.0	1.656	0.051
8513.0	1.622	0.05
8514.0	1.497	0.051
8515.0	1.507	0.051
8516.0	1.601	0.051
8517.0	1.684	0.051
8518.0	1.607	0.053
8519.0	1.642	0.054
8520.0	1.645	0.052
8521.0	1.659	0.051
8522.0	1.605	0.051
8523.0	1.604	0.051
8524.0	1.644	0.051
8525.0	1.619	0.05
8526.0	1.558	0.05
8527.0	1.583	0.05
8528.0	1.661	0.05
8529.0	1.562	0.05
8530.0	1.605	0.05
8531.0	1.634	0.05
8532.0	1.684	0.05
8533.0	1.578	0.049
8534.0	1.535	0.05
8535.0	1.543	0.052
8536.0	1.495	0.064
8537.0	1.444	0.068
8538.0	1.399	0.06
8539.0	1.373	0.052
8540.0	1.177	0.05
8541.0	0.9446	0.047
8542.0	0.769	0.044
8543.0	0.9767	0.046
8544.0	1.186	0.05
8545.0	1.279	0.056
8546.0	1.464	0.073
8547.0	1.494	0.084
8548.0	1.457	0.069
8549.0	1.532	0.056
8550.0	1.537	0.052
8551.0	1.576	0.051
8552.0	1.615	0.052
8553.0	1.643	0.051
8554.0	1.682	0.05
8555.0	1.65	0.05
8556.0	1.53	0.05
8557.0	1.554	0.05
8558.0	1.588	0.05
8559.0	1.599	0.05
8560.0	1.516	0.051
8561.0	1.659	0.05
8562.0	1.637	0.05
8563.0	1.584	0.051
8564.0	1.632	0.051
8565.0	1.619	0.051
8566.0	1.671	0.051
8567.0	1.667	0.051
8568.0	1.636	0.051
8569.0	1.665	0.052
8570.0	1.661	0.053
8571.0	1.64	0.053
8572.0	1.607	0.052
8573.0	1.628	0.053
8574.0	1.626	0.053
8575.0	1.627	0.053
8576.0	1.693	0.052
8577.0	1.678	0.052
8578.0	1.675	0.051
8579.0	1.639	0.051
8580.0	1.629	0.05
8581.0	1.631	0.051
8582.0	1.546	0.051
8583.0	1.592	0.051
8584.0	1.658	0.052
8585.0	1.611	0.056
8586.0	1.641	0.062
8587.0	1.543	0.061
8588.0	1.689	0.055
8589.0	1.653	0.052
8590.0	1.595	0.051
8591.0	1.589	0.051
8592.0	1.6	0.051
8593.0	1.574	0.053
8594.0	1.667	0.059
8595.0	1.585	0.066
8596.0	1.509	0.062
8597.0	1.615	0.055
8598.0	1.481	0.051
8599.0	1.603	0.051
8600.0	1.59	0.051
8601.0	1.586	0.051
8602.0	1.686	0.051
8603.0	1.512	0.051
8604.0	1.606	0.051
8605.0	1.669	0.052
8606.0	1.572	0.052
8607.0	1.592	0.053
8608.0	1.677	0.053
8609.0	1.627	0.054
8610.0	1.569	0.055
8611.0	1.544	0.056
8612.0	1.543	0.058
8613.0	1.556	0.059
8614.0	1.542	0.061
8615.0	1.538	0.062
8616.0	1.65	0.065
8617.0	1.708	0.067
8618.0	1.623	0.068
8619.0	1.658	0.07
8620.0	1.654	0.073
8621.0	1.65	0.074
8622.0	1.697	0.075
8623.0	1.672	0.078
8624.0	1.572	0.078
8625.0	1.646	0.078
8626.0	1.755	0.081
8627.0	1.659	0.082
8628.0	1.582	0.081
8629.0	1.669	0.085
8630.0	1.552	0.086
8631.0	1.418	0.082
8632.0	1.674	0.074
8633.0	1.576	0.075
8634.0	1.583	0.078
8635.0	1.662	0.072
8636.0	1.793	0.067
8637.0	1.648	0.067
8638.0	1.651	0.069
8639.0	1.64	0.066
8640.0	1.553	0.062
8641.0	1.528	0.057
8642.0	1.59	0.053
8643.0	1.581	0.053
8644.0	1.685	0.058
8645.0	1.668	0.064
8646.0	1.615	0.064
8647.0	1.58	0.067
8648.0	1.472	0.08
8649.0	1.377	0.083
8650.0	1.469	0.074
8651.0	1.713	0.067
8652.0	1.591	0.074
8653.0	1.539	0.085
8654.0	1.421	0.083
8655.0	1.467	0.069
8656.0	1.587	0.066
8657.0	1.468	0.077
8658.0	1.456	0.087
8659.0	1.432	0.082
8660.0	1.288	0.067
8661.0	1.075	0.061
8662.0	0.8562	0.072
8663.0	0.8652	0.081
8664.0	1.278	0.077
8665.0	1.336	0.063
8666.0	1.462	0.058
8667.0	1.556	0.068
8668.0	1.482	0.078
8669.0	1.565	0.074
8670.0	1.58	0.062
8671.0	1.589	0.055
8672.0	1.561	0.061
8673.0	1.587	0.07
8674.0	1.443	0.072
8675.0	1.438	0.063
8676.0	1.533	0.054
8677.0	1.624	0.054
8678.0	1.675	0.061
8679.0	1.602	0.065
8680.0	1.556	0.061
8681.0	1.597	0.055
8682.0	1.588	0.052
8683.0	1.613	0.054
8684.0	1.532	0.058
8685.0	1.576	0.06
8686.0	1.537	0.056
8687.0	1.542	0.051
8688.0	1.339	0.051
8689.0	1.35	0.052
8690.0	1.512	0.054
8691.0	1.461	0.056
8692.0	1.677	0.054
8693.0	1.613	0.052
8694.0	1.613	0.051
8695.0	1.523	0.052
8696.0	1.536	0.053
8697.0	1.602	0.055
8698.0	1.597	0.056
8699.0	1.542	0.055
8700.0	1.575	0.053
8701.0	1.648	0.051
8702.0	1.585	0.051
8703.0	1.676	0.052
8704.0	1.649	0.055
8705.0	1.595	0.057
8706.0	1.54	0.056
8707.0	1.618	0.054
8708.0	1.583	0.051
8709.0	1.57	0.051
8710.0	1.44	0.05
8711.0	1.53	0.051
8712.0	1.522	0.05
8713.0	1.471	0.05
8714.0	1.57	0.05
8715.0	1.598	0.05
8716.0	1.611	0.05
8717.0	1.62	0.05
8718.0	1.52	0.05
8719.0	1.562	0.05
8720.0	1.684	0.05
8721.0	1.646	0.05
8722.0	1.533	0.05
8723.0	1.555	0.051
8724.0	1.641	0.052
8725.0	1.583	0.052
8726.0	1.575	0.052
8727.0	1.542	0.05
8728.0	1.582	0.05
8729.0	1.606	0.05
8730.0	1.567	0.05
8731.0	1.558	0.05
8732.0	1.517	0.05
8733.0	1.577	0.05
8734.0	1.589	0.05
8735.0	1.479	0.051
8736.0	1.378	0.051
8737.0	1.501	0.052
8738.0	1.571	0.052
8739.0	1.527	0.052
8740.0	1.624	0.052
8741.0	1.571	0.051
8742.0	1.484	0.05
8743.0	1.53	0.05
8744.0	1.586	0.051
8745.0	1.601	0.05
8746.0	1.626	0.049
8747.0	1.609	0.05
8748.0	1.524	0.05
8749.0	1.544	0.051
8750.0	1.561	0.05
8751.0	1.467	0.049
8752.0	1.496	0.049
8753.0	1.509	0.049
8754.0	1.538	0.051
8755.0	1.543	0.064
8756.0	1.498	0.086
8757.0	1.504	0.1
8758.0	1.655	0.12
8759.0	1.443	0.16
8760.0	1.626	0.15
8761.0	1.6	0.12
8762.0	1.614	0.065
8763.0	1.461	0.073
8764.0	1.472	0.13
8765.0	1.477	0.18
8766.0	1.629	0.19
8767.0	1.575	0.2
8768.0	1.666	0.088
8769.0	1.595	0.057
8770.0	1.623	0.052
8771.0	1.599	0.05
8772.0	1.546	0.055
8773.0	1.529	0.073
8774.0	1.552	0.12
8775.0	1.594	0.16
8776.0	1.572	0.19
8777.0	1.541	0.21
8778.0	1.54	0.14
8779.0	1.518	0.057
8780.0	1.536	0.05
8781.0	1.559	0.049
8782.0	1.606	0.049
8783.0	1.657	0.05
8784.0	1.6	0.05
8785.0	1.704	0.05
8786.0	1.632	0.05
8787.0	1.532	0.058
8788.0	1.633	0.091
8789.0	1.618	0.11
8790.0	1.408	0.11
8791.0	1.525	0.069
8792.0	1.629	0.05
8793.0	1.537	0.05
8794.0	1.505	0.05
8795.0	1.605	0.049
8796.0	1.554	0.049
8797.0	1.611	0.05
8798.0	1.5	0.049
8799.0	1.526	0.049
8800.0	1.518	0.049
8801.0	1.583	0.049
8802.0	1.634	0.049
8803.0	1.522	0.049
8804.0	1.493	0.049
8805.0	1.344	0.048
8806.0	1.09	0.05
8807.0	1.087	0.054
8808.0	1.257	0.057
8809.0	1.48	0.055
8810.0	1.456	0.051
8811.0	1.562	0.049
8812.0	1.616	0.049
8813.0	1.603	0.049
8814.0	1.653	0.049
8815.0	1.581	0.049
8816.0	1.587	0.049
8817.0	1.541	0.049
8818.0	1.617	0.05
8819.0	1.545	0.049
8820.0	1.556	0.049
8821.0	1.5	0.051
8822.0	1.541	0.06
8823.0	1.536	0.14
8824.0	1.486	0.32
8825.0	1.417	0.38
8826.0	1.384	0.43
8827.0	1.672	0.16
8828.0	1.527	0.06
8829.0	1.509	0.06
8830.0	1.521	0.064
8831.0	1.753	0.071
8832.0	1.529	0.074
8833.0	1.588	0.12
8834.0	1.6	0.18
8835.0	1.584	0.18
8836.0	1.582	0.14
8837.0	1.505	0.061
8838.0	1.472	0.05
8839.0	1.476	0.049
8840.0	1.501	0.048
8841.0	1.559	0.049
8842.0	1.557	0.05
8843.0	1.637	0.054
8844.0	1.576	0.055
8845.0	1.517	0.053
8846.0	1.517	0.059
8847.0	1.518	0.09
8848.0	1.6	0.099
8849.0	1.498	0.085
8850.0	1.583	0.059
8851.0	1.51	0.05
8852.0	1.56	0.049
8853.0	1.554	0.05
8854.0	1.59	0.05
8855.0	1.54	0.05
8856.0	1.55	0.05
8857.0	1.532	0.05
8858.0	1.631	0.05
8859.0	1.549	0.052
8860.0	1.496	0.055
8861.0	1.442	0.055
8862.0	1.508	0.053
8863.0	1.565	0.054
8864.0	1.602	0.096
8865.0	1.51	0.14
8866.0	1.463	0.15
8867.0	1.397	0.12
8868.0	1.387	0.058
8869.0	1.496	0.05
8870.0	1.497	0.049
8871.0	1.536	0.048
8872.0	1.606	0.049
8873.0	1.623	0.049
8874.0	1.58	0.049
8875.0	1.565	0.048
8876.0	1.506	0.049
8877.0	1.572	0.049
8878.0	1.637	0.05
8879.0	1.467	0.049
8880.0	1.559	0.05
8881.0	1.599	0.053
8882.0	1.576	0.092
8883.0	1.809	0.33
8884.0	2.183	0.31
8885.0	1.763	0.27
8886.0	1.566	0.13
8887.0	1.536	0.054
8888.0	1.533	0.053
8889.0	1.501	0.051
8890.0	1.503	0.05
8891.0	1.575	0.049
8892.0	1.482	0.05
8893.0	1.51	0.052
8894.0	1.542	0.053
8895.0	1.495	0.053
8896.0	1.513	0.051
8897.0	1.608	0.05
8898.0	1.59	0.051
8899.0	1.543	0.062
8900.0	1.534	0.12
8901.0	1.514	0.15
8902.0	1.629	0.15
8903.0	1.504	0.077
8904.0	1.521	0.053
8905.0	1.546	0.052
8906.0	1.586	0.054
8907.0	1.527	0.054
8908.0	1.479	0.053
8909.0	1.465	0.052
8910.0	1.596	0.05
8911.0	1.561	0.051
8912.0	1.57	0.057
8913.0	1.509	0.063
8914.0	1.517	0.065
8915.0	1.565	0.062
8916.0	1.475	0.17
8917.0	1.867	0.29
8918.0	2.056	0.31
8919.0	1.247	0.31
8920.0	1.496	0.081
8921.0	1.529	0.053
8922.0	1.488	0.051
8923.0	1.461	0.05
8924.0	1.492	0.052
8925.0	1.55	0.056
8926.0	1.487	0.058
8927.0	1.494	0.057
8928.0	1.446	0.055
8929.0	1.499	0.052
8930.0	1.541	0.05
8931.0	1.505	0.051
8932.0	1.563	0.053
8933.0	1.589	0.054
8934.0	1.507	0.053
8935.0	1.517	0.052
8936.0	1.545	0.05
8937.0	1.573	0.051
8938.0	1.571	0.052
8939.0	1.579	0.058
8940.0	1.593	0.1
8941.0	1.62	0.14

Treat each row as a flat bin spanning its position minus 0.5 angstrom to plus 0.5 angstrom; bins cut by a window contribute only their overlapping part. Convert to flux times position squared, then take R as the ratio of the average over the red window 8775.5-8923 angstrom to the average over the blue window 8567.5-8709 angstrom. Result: 1.04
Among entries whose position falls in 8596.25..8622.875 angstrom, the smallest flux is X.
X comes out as 1.481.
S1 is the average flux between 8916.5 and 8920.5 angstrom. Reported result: 1.67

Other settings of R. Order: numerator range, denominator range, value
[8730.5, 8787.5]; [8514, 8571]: 1.07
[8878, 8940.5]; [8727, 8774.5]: 1.04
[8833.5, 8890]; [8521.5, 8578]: 1.09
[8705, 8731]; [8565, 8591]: 0.99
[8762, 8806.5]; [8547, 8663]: 1.02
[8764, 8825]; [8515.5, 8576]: 1.06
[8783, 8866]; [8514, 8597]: 1.05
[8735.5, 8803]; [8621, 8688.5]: 1.05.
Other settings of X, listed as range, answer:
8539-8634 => 0.769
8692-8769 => 1.378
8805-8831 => 1.087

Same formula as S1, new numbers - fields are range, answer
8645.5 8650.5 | 1.5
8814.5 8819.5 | 1.57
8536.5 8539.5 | 1.41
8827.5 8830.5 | 1.52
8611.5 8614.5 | 1.55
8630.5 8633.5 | 1.56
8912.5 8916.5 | 1.52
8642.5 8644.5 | 1.63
